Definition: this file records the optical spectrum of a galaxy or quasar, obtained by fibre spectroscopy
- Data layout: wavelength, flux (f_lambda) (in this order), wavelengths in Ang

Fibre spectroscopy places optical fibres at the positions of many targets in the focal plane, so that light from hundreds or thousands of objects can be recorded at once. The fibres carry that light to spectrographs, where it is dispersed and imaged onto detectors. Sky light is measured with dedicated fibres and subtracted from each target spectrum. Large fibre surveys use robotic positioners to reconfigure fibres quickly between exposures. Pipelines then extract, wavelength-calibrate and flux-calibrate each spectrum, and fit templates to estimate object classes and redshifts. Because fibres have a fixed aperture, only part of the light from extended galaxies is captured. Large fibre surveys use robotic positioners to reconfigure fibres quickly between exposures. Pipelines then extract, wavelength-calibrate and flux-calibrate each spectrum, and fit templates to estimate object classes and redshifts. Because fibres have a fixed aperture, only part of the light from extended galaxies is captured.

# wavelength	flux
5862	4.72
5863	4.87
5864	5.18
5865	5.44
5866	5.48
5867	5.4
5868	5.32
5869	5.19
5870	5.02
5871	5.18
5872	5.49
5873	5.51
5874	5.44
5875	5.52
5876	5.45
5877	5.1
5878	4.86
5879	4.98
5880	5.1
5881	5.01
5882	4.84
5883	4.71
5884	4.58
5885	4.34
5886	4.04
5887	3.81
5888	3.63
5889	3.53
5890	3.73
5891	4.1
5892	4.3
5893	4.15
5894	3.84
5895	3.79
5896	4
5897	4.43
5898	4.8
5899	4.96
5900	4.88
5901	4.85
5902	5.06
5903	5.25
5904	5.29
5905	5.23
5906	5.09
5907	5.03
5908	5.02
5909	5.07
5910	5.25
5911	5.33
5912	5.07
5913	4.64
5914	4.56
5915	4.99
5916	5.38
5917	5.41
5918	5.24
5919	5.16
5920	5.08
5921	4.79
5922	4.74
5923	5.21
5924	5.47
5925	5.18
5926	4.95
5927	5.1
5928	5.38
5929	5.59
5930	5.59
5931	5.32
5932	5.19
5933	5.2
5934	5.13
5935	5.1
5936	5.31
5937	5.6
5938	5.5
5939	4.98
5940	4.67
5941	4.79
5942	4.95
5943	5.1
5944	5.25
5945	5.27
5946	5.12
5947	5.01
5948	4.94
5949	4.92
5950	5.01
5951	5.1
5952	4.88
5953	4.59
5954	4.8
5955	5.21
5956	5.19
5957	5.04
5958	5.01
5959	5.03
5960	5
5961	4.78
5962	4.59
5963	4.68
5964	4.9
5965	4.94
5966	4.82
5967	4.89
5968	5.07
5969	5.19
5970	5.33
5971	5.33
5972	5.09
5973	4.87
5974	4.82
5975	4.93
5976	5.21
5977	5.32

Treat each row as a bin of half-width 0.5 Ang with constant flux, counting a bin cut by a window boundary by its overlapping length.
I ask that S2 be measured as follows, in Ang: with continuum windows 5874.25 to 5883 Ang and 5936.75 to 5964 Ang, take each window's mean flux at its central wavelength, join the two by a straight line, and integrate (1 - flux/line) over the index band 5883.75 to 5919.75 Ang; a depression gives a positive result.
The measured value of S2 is 2.81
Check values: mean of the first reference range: 5.09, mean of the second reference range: 4.99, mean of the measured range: 4.67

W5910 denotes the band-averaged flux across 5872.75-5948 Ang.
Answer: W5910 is 4.92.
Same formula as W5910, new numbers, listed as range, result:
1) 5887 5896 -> 3.89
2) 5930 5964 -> 5.04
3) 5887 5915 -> 4.62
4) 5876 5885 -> 4.9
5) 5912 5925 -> 5.06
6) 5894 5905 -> 4.71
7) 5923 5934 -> 5.29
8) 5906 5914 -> 5.03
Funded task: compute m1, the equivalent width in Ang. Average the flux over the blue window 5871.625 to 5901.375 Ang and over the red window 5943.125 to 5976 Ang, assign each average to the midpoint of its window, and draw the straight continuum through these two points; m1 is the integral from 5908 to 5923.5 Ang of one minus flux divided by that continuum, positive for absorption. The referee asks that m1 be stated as -1.0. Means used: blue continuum 4.59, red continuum 4.99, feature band 5.06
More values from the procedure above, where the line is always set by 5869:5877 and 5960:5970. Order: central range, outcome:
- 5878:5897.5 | 3.7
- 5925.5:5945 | -0.6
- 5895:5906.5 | 0.8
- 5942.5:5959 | -0.2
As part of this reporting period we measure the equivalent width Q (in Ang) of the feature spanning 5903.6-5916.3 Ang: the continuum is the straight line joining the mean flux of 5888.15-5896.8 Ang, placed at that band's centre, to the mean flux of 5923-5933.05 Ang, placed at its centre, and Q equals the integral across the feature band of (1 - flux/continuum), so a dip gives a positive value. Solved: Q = -1.3 Ang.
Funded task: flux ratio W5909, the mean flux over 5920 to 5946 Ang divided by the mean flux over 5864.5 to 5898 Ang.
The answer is 1.1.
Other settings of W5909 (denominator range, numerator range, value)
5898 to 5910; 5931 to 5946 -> 1.02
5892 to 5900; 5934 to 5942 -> 1.19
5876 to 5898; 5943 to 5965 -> 1.14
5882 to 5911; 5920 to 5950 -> 1.13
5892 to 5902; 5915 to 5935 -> 1.17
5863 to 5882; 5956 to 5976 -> 0.95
